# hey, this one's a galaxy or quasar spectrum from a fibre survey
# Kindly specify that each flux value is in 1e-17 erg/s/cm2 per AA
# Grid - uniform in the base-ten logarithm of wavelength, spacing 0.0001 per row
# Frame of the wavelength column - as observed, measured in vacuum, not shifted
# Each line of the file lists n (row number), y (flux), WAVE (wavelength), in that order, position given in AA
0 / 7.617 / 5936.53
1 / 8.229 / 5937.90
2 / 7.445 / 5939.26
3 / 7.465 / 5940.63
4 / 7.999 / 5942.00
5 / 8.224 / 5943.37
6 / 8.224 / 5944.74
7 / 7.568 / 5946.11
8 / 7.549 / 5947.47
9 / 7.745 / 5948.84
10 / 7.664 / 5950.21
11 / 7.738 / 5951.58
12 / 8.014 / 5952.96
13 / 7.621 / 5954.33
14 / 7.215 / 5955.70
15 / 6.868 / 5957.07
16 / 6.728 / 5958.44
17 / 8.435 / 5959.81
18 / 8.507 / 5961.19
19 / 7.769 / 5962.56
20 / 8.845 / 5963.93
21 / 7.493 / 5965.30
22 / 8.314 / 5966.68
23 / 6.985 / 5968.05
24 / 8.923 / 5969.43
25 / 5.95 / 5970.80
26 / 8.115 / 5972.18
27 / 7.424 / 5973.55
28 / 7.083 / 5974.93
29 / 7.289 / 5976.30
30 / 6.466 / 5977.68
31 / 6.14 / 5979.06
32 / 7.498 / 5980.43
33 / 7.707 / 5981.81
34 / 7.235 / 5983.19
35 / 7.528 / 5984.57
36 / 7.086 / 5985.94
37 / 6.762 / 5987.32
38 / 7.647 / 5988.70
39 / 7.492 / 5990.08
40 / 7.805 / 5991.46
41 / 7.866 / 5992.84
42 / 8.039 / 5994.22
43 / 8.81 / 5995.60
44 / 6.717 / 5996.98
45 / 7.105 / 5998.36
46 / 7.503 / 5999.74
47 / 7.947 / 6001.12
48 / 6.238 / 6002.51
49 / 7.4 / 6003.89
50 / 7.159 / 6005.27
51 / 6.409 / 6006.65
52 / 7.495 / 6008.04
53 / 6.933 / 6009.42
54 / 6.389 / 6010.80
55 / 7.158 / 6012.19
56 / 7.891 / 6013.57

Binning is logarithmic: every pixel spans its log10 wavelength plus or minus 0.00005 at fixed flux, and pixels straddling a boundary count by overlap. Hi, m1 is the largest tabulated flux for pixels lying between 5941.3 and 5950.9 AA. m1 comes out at 8.224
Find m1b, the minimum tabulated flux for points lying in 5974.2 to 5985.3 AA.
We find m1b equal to 6.14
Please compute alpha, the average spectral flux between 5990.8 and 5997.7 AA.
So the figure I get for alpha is 7.85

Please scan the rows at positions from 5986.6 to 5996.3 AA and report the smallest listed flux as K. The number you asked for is 6.762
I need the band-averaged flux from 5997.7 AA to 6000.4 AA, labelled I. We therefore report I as 7.31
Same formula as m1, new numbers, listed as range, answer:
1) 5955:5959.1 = 7.215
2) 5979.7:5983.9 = 7.707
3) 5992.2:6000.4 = 8.81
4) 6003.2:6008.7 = 7.495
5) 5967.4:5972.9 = 8.923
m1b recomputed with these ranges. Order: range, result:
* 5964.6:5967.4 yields 7.493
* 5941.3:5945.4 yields 7.999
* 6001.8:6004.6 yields 6.238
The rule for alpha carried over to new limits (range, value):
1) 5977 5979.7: 6.3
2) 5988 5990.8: 7.56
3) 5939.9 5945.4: 7.96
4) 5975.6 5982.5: 7.02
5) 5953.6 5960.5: 7.38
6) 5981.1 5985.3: 7.49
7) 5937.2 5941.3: 7.72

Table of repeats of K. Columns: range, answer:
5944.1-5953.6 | 7.549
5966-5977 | 5.95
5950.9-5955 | 7.621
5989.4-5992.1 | 7.492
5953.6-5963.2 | 6.728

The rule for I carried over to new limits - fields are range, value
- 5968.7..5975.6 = 7.49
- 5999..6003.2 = 7.22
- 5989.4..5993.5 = 7.72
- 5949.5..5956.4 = 7.64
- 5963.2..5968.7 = 7.92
